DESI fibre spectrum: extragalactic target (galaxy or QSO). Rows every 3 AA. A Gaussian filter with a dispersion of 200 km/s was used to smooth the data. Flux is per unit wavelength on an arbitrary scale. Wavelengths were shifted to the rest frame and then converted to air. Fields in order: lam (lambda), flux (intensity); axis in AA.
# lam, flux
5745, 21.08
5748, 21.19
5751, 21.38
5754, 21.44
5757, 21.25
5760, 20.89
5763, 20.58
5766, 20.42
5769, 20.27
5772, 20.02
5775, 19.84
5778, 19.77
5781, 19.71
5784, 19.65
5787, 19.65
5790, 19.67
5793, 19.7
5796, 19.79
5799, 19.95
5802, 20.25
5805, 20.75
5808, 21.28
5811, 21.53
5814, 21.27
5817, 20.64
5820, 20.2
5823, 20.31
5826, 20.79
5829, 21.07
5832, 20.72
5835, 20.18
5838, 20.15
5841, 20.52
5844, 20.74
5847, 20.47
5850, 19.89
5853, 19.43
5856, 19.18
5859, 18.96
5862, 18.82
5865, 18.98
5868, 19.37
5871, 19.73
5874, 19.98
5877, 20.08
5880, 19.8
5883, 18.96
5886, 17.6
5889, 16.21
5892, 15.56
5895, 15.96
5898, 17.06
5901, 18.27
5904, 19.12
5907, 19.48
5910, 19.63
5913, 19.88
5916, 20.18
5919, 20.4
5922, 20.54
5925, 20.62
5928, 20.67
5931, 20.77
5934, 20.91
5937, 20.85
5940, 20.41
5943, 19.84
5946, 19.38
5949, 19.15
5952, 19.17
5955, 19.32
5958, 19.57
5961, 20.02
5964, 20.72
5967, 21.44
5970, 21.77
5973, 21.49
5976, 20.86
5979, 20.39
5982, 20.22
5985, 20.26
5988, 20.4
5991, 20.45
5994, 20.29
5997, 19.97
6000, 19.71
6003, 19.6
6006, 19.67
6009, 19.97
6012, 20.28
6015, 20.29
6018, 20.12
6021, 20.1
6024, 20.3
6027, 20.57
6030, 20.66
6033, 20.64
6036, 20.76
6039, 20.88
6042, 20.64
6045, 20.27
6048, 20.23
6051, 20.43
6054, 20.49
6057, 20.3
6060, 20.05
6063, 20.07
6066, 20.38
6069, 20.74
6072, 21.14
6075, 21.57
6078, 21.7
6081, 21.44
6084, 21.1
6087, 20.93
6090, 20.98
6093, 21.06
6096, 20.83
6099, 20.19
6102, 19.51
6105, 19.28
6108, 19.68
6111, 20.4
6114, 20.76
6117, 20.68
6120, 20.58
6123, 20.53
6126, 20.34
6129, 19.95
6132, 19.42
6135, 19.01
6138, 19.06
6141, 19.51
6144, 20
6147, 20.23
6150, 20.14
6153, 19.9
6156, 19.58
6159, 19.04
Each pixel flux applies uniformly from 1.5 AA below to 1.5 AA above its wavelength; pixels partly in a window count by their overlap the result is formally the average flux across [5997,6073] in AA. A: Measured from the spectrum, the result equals 20.3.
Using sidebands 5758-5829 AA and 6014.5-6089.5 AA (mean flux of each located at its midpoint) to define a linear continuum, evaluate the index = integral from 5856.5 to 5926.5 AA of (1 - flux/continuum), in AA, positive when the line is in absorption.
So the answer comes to 5.2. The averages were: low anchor 20.3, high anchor 20.6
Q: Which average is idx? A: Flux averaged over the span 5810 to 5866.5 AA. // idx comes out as 20.2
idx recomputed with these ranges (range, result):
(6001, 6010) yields 19.7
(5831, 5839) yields 20.3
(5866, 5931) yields 19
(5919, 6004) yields 20.3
